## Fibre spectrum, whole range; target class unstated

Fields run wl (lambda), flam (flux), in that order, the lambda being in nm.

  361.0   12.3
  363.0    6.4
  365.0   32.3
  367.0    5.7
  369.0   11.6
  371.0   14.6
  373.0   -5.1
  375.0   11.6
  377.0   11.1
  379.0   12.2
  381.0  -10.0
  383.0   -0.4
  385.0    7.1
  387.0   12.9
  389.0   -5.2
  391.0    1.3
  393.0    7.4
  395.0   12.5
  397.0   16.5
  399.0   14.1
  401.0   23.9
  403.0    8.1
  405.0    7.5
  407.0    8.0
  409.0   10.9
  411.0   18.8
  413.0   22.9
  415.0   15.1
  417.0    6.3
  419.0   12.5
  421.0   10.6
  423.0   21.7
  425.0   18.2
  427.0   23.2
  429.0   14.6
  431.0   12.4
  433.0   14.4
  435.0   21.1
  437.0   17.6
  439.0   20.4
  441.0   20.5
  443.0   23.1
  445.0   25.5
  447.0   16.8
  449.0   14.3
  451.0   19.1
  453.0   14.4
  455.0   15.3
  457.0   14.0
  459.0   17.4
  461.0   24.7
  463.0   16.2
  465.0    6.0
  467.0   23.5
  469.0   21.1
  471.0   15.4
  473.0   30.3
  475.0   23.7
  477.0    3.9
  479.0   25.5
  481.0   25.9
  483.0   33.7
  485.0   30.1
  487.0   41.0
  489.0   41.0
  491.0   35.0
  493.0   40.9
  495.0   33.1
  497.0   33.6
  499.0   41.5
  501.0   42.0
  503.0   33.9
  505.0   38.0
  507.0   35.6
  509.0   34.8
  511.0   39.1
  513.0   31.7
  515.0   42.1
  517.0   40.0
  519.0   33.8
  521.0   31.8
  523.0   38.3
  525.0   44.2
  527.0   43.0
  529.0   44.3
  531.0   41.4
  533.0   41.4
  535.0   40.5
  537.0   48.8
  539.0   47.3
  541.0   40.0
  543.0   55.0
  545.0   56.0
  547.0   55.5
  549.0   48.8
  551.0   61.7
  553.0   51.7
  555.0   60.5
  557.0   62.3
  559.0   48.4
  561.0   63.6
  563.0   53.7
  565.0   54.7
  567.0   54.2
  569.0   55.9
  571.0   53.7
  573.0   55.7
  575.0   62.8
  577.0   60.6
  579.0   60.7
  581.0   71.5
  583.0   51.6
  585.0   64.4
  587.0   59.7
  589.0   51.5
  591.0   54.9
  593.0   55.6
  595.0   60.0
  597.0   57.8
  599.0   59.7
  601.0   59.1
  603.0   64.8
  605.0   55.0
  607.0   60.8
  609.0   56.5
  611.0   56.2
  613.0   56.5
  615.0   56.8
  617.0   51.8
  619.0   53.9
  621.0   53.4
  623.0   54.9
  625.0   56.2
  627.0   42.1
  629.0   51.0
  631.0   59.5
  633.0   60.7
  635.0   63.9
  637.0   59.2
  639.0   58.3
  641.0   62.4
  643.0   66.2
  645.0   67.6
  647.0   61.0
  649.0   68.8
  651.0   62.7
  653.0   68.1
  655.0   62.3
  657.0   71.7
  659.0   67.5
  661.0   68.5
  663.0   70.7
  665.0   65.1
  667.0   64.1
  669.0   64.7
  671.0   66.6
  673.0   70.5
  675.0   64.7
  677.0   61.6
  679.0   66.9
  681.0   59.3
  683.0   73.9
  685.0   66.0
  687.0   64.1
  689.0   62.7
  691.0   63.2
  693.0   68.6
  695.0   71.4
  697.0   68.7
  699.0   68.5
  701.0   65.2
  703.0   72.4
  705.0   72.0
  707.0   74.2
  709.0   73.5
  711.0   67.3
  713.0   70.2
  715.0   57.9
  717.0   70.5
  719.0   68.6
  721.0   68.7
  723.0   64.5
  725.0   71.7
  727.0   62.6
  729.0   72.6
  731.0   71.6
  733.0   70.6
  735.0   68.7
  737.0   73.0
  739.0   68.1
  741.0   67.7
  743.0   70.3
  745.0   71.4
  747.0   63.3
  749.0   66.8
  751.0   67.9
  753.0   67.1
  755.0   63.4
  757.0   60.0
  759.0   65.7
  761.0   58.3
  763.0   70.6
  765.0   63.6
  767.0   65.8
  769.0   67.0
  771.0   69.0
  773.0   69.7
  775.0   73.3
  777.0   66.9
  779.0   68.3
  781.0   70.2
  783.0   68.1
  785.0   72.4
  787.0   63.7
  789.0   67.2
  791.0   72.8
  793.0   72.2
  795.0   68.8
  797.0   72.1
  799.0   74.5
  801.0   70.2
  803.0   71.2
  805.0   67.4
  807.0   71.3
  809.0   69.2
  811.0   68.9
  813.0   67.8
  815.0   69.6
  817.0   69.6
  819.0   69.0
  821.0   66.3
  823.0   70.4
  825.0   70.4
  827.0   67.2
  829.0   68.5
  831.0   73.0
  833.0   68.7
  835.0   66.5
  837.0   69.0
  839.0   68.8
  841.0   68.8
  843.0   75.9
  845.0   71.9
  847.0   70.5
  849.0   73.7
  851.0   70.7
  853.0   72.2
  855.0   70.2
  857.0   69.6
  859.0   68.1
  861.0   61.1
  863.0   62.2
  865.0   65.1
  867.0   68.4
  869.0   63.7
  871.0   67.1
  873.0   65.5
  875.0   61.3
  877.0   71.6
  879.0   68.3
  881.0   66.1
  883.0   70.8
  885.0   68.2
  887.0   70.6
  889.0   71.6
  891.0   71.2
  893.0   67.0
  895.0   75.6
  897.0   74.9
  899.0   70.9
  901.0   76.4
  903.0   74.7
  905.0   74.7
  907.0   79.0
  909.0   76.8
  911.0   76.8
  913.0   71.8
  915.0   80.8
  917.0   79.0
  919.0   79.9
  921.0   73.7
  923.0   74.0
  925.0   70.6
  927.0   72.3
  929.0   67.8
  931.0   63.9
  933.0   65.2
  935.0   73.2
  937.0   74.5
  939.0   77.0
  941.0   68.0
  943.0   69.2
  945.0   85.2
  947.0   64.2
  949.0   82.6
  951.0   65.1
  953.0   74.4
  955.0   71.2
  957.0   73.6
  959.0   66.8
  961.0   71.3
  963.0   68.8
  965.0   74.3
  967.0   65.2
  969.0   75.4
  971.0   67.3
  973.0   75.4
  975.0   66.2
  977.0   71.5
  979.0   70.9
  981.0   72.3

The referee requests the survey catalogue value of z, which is 0.212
